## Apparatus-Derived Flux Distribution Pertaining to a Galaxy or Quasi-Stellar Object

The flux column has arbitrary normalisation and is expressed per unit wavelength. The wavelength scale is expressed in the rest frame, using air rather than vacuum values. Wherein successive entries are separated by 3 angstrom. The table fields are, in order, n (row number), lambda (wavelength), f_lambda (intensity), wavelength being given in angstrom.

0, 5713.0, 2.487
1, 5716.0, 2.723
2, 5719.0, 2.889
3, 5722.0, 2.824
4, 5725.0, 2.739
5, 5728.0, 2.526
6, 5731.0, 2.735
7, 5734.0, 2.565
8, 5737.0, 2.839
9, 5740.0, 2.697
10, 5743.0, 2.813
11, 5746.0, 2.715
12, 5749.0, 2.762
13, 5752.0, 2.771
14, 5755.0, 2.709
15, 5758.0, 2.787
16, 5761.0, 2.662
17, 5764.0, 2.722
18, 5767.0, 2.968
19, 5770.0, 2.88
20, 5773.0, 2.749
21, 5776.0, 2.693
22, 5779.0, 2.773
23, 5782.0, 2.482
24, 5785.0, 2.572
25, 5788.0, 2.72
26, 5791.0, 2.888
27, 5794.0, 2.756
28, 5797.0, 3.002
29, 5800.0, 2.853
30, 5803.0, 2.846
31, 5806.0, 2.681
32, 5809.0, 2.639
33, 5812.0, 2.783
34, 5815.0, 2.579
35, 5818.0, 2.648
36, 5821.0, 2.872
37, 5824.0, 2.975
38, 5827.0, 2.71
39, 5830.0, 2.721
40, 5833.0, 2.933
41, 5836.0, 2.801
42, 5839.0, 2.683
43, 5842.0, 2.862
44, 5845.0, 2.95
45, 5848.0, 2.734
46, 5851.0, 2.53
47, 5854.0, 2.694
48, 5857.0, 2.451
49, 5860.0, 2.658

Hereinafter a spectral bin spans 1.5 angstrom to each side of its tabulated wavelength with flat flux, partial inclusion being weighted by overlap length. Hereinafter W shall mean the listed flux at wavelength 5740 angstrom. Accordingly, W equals 2.697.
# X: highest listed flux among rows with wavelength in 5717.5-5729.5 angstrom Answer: 2.889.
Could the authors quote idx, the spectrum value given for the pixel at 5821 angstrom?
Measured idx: 2.872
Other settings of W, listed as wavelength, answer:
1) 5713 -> 2.487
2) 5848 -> 2.734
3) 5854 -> 2.694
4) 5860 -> 2.658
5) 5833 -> 2.933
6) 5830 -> 2.721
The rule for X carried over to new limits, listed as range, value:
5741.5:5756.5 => 2.813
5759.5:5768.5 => 2.968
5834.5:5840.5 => 2.801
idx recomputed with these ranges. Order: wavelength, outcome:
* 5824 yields 2.975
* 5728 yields 2.526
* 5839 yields 2.683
